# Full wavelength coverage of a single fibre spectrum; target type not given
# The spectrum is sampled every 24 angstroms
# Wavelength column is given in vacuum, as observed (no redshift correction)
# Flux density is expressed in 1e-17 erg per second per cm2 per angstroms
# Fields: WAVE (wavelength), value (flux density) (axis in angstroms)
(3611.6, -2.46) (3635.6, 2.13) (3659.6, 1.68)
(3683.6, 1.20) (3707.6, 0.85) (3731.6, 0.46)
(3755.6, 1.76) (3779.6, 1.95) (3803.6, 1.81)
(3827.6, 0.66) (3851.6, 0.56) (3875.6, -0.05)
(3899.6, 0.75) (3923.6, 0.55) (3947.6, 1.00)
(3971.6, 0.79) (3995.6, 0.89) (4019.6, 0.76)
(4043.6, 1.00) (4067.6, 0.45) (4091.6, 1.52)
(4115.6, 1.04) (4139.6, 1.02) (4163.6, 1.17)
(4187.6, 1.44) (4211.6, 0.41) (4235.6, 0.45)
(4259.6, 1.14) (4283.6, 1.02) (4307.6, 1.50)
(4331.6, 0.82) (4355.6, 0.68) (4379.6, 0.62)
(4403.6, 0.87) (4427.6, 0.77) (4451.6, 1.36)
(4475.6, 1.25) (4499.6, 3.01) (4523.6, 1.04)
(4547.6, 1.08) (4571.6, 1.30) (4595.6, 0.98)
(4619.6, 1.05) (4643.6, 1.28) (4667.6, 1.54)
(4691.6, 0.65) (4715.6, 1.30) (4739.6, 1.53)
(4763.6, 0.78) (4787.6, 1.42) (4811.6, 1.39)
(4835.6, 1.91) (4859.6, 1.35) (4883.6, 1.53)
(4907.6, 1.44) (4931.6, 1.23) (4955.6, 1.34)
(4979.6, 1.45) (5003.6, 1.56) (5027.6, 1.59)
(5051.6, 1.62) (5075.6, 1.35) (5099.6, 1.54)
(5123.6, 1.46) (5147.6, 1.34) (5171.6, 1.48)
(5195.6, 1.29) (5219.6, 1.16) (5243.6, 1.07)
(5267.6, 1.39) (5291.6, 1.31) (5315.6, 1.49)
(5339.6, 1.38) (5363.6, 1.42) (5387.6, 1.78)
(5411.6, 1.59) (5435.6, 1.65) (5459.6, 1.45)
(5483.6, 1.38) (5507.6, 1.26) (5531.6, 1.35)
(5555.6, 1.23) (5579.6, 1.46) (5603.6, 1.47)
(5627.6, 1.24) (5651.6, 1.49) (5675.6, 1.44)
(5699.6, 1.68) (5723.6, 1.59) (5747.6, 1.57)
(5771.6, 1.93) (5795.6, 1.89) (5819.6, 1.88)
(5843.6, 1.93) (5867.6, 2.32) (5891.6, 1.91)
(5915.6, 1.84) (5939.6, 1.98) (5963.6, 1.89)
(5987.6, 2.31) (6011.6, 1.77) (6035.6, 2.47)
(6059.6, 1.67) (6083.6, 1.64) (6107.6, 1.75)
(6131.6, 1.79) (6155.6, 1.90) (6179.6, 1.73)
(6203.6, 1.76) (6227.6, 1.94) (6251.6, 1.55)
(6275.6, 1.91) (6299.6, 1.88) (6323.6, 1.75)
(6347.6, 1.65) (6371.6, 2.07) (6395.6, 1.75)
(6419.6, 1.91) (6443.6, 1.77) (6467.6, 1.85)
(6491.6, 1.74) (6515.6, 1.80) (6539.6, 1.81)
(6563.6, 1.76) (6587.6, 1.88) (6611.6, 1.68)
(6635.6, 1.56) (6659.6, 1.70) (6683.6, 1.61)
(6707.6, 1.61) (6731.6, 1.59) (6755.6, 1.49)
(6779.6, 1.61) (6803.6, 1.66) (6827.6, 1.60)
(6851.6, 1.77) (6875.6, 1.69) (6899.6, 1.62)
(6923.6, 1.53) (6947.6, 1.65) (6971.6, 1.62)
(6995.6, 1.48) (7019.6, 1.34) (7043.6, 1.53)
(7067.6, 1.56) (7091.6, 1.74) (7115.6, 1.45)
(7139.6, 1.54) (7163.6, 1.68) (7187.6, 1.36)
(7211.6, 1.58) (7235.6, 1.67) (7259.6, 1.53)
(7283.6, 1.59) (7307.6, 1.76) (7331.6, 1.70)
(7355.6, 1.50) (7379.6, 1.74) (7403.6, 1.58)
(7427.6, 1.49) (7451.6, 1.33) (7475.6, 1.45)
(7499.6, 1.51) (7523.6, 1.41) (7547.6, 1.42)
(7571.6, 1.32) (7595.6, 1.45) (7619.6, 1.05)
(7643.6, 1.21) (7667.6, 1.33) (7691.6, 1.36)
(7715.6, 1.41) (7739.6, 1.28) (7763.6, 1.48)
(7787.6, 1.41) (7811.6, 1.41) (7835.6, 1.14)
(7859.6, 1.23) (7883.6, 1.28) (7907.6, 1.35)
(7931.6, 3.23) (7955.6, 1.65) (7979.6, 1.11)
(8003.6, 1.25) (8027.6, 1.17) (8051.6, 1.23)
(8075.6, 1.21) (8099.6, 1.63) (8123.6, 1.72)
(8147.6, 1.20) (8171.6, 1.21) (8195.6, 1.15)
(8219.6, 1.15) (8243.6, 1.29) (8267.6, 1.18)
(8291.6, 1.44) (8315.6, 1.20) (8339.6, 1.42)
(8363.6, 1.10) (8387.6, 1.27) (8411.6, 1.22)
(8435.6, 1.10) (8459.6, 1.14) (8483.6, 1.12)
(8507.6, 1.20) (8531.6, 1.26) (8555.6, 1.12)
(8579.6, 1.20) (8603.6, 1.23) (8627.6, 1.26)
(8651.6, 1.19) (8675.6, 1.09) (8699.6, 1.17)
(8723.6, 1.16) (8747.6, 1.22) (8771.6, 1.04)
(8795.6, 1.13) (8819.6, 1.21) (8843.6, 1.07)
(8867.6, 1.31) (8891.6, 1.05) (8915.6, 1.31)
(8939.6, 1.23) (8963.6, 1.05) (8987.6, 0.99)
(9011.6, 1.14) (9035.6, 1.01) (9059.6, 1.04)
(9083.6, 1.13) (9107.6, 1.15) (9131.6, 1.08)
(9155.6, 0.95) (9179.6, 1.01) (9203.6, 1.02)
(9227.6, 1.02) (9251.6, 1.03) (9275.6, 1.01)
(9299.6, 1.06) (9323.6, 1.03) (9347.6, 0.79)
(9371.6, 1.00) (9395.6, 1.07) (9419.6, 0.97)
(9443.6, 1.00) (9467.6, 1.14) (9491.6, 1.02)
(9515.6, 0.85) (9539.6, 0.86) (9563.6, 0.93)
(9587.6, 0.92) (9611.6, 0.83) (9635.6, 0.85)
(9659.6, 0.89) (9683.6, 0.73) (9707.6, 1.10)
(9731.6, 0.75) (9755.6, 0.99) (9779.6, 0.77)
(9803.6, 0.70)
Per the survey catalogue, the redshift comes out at 0.207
